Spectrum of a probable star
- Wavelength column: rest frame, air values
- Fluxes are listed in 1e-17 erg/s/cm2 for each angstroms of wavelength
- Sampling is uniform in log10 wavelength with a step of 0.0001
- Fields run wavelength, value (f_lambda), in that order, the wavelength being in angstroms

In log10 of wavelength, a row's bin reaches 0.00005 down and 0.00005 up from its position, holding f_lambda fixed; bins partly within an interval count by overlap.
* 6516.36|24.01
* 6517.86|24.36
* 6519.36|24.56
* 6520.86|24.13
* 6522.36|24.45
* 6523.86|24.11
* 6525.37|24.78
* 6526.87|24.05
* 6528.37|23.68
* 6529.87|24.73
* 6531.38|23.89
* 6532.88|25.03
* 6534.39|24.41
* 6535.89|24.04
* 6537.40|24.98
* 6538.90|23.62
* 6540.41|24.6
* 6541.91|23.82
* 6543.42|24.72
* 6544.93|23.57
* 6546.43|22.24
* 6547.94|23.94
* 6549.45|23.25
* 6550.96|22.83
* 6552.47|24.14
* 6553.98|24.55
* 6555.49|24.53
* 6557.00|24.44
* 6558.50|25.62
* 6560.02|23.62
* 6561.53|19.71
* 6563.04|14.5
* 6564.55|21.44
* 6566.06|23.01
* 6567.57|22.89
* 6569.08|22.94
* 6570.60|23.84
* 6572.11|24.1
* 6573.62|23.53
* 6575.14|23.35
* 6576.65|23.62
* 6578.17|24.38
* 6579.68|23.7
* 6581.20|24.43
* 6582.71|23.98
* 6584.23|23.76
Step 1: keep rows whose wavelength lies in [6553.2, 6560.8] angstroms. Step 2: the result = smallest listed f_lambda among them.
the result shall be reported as 23.62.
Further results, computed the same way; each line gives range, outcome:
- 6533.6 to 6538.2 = 24.04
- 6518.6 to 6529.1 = 23.68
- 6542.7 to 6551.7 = 22.24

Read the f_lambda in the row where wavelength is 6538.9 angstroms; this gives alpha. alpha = 23.62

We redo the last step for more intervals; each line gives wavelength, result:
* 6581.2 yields 24.43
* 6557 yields 24.44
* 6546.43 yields 22.24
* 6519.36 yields 24.56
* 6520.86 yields 24.13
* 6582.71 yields 23.98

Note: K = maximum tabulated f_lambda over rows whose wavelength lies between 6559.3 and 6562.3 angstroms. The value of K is 23.62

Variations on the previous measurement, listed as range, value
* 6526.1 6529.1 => 24.05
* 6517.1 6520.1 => 24.56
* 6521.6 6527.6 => 24.78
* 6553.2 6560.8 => 25.62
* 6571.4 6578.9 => 24.38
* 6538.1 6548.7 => 24.72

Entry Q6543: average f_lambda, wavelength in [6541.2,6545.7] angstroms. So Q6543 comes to 24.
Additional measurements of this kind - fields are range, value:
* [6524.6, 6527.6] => 24.4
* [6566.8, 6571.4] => 23.2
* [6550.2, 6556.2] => 24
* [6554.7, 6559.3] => 24.8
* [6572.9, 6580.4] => 23.7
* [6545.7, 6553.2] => 23.3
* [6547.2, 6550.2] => 23.6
